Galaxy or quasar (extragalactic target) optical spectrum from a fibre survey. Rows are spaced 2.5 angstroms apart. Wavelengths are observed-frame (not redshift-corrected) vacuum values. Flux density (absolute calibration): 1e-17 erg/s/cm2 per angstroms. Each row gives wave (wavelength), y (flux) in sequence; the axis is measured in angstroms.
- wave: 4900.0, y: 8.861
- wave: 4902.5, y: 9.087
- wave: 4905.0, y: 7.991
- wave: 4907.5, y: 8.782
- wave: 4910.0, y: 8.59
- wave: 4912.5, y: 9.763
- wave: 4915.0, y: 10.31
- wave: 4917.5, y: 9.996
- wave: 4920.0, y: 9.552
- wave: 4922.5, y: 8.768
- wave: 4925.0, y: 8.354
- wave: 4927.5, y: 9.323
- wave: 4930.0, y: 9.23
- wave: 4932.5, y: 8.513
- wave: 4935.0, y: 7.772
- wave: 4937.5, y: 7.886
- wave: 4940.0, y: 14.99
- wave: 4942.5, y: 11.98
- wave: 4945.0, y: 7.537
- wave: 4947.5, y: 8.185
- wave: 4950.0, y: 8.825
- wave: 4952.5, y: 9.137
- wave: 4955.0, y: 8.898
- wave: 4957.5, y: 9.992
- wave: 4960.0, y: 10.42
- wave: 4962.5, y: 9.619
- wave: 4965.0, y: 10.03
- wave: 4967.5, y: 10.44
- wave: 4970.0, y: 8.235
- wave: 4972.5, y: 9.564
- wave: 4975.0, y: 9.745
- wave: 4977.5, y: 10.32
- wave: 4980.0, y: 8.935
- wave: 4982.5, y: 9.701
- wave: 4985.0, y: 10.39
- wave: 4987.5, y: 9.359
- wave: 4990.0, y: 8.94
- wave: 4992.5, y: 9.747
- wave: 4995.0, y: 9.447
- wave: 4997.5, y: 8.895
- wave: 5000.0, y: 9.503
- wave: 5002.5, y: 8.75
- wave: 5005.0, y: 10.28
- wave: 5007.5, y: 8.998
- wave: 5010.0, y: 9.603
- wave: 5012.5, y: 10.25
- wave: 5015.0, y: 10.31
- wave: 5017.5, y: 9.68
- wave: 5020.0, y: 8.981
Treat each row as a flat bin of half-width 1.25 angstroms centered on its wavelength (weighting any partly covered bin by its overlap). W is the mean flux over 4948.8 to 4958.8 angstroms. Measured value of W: 9.22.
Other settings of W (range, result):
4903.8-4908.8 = 8.39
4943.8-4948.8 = 7.87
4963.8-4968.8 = 10.2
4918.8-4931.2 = 9.04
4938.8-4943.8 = 13.4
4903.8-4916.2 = 9.09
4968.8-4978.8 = 9.47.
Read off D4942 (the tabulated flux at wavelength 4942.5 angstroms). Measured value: 11.98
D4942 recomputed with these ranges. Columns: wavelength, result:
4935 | 7.772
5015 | 10.31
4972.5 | 9.564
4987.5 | 9.359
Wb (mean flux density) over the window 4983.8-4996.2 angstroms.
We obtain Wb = 9.57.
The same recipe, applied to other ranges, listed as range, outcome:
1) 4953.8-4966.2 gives 9.79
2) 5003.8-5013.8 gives 9.78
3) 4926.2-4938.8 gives 8.57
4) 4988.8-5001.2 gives 9.31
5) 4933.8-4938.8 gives 7.9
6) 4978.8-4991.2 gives 9.47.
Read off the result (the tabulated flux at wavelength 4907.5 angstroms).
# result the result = 8.782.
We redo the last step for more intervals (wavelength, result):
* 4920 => 9.552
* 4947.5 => 8.185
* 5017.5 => 9.68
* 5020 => 8.981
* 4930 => 9.23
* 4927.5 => 9.323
